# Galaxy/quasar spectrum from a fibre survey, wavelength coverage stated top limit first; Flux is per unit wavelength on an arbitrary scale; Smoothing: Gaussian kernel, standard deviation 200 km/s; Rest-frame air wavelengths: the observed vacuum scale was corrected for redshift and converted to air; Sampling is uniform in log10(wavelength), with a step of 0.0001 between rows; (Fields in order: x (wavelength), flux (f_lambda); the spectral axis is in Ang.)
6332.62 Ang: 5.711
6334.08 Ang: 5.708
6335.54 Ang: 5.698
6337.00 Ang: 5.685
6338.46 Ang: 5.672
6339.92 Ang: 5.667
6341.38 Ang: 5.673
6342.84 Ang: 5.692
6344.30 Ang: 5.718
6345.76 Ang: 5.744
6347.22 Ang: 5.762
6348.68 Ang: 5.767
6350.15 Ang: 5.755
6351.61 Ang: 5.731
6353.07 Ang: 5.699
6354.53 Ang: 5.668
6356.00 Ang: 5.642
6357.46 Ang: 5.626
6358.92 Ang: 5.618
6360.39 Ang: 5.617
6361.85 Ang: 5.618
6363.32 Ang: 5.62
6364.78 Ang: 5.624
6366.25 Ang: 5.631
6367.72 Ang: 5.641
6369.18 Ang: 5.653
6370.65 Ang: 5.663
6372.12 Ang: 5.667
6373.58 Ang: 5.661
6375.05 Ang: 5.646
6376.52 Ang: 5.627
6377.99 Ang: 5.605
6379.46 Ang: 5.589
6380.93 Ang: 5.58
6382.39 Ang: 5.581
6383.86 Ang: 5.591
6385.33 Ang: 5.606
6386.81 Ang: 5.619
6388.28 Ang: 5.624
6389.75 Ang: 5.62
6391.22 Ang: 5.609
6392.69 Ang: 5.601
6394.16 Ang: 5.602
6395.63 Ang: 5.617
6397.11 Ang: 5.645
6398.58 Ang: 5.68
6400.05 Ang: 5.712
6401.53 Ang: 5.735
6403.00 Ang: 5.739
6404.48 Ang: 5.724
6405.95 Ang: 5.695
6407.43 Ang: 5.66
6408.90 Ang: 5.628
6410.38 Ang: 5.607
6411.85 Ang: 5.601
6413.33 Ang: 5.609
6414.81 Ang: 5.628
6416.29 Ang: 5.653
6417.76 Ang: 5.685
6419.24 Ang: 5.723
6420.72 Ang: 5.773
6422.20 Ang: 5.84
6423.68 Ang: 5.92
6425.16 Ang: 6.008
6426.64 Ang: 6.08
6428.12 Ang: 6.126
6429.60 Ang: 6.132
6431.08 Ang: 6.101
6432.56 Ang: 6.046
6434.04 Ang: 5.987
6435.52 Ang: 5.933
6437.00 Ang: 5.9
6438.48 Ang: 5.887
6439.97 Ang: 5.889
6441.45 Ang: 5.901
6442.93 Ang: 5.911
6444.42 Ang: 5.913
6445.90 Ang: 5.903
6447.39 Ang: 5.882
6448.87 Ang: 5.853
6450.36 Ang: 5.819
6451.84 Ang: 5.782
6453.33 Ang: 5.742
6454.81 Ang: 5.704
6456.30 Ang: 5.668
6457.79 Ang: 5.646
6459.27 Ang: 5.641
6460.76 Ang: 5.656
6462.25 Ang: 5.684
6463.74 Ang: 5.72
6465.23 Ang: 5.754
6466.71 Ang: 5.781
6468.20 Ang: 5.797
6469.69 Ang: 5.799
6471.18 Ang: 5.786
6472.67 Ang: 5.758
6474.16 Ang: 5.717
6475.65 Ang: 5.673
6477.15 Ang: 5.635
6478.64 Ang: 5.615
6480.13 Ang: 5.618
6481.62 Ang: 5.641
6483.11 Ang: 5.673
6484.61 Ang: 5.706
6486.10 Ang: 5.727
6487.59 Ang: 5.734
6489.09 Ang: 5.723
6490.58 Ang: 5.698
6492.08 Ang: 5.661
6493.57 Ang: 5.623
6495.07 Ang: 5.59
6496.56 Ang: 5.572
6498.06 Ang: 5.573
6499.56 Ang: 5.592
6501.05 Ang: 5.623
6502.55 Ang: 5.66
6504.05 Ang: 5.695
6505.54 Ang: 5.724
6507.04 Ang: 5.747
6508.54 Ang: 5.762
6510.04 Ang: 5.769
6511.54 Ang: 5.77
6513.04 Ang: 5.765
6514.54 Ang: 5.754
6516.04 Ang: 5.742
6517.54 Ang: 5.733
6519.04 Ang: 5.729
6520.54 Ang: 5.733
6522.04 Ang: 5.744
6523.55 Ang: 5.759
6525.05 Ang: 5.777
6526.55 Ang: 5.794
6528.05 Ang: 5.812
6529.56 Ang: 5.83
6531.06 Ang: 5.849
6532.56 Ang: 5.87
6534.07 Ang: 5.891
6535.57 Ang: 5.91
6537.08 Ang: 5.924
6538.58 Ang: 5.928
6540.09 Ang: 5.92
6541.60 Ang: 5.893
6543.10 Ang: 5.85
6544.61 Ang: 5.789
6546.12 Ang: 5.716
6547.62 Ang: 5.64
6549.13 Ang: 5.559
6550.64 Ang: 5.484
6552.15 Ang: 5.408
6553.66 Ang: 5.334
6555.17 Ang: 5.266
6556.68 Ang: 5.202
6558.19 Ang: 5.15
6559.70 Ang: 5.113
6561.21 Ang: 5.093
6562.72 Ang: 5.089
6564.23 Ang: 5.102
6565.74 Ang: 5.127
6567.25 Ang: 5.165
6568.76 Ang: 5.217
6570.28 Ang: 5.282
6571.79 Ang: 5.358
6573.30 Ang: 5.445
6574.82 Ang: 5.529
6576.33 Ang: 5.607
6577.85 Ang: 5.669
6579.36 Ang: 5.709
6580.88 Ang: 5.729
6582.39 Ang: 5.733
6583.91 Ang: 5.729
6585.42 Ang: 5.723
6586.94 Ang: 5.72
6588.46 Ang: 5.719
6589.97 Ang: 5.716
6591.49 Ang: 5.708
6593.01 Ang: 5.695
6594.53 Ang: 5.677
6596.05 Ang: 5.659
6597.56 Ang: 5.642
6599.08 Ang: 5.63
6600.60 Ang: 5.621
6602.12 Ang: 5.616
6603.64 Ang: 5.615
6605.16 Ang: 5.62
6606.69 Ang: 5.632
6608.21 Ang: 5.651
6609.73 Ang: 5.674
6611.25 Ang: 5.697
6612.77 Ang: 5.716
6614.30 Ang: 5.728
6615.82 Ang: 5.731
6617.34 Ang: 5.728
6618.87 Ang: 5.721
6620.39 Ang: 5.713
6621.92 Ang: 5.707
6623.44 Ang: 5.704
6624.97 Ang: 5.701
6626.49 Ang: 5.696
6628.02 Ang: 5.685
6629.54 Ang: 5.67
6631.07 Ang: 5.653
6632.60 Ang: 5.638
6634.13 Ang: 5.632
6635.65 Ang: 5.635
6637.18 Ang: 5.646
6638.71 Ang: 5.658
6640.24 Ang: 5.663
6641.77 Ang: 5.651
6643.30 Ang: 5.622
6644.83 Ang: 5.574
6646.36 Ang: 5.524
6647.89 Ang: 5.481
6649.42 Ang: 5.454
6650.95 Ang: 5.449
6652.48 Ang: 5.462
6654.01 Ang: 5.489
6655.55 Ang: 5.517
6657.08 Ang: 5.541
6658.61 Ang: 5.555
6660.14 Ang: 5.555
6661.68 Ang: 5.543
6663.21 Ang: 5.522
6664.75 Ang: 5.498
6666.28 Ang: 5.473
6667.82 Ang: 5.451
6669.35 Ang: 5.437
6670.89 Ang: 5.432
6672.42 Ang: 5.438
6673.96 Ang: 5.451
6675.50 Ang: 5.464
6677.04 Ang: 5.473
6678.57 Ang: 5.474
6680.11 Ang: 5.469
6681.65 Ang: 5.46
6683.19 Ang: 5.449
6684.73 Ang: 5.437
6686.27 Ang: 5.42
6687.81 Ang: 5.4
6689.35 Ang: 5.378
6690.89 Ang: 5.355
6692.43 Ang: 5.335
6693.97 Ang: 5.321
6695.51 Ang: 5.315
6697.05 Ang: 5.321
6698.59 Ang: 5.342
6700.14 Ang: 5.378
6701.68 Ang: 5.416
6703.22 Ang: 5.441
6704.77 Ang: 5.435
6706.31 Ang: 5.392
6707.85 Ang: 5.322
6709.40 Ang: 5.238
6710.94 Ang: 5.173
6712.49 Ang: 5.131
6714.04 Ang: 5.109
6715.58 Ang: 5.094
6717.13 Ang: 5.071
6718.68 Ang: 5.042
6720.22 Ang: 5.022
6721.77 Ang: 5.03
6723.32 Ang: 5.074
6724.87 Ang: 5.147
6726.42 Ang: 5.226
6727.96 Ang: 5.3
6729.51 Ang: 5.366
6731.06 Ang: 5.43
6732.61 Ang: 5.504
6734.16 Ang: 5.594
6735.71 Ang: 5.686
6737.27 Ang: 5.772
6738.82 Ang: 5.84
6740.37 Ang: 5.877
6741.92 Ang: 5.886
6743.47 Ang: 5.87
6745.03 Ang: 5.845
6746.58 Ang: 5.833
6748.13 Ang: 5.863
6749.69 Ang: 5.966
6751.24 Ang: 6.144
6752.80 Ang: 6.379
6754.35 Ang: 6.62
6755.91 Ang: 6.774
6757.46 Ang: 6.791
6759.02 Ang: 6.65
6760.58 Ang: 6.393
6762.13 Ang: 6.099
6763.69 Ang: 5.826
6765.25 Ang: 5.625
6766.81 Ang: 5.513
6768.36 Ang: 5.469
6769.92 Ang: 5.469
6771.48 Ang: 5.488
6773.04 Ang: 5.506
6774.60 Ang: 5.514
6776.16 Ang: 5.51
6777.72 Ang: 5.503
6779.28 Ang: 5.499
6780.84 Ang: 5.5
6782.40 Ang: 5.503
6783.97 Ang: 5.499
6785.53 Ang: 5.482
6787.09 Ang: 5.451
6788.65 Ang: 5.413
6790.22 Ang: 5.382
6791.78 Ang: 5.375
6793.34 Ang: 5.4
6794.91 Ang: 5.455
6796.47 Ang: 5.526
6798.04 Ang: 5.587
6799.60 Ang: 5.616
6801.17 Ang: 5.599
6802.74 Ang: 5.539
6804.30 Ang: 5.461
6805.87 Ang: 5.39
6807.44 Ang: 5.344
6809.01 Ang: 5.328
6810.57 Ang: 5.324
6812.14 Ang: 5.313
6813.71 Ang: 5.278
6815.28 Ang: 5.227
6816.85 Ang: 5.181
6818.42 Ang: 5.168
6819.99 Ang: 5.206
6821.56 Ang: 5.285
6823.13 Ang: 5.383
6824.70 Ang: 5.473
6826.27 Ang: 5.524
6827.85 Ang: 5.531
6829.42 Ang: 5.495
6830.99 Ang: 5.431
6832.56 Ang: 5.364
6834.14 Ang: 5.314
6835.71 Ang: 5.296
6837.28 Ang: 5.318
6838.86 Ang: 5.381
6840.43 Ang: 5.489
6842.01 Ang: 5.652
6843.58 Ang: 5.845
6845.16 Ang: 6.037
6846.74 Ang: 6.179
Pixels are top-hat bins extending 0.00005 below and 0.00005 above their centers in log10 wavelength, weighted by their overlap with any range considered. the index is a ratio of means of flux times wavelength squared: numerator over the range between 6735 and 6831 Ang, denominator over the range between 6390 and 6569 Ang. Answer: 1.08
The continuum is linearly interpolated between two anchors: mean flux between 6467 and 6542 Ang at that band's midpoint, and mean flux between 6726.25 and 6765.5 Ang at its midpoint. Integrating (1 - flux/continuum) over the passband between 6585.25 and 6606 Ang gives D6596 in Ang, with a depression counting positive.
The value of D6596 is 0.5 Ang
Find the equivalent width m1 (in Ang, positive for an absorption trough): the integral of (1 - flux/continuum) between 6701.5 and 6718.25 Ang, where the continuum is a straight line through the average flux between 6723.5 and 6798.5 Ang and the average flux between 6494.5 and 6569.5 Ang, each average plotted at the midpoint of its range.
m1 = 1.3 Ang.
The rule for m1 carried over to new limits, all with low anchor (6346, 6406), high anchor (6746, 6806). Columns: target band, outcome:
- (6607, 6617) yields 0.0 Ang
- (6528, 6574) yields 1.4 Ang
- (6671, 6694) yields 1.2 Ang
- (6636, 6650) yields 0.3 Ang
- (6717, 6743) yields 1.4 Ang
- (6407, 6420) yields 0.0 Ang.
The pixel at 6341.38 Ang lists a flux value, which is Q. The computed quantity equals 5.673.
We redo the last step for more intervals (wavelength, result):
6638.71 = 5.658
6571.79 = 5.358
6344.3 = 5.718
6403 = 5.739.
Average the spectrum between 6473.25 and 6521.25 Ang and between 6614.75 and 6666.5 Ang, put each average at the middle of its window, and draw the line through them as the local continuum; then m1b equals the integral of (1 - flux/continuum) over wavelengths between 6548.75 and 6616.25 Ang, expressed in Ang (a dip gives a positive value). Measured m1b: 1.5 Ang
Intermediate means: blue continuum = 5.69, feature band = 5.52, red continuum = 5.61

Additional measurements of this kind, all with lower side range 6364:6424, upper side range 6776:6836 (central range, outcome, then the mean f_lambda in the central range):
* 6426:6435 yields -0.7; 6.08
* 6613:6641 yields -0.8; 5.68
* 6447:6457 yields -0.3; 5.78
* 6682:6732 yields 1.7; 5.28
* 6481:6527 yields -0.9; 5.7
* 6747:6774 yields -2.9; 6.03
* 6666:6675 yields 0.1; 5.44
